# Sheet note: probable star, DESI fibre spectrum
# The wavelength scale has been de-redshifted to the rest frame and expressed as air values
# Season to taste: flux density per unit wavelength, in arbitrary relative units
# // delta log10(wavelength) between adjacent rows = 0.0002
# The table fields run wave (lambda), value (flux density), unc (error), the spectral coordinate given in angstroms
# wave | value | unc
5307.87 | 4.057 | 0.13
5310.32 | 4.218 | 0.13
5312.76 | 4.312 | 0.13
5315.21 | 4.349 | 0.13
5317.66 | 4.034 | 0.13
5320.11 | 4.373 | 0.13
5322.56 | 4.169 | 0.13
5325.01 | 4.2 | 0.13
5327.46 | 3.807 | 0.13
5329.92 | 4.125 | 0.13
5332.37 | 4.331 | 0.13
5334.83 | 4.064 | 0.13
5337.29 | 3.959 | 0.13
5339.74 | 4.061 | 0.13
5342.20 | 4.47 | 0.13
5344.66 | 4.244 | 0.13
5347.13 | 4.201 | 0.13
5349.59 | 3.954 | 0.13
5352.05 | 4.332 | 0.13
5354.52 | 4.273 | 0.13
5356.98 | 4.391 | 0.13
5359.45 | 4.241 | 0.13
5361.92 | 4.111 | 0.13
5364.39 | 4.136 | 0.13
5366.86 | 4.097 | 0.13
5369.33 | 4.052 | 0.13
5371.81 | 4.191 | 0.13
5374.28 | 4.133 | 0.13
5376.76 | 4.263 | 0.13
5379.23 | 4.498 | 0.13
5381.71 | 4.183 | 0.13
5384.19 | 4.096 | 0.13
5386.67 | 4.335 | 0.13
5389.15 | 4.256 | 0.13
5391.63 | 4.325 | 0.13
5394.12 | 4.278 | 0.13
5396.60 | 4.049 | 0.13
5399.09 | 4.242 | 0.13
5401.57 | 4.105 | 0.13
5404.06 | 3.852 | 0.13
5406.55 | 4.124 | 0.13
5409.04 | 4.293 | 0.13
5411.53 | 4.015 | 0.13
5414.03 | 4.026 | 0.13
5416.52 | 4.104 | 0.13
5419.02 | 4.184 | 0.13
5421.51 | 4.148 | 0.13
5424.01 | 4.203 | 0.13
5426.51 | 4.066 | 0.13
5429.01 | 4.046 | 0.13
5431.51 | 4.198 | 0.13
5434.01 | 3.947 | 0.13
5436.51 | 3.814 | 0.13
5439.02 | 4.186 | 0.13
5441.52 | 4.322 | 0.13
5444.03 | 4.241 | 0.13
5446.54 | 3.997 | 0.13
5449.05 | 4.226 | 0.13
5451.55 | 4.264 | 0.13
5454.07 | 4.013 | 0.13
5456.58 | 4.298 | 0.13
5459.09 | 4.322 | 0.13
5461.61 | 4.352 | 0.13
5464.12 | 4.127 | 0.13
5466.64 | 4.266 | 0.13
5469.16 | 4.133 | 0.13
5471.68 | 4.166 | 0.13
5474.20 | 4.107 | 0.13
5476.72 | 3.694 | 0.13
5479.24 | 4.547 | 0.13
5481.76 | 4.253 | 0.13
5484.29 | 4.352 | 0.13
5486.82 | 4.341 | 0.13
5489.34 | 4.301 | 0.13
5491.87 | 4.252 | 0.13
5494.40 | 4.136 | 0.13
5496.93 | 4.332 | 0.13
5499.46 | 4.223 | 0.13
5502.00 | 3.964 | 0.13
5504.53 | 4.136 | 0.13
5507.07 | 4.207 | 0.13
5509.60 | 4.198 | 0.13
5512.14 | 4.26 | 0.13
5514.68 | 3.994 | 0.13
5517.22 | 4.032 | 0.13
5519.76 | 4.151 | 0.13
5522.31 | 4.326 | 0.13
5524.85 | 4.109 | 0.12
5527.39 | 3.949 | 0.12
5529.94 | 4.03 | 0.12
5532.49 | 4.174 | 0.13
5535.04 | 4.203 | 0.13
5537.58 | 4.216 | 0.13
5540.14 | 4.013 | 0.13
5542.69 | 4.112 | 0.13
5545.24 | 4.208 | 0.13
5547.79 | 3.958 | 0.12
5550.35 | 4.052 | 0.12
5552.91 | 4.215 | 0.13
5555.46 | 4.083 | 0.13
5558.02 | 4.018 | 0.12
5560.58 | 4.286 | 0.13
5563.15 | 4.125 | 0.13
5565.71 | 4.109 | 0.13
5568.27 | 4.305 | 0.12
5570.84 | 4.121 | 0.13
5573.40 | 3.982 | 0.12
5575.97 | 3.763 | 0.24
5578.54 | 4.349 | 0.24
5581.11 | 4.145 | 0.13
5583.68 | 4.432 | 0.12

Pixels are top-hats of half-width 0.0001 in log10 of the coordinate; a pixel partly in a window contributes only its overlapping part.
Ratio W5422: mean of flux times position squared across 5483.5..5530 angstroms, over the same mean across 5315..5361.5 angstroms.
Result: 1.06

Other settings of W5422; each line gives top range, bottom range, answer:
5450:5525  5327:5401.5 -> 1.05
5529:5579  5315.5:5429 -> 1.05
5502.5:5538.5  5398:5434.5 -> 1.05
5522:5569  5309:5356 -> 1.07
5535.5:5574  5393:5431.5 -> 1.06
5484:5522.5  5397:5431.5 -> 1.05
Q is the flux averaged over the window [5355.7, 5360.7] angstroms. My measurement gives 4.32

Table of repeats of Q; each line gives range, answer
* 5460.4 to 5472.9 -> 4.21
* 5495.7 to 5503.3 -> 4.17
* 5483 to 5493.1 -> 4.31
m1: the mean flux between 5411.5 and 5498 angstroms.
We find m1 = 4.17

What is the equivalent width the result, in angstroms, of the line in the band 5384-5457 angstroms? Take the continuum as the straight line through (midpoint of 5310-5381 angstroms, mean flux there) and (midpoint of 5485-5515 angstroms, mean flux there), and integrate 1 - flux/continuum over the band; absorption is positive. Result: 1.0 angstroms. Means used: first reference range 4.19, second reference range 4.2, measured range 4.14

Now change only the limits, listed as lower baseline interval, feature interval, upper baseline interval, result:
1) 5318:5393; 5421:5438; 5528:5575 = 0.44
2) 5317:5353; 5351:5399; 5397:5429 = -1.06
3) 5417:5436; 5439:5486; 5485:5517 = -0.68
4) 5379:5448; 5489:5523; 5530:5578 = -0.44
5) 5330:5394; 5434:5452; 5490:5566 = 0.18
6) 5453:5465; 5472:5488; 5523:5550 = -0.06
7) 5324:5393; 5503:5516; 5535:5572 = -0.03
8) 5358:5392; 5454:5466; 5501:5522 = -0.25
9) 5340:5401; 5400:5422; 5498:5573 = 0.53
